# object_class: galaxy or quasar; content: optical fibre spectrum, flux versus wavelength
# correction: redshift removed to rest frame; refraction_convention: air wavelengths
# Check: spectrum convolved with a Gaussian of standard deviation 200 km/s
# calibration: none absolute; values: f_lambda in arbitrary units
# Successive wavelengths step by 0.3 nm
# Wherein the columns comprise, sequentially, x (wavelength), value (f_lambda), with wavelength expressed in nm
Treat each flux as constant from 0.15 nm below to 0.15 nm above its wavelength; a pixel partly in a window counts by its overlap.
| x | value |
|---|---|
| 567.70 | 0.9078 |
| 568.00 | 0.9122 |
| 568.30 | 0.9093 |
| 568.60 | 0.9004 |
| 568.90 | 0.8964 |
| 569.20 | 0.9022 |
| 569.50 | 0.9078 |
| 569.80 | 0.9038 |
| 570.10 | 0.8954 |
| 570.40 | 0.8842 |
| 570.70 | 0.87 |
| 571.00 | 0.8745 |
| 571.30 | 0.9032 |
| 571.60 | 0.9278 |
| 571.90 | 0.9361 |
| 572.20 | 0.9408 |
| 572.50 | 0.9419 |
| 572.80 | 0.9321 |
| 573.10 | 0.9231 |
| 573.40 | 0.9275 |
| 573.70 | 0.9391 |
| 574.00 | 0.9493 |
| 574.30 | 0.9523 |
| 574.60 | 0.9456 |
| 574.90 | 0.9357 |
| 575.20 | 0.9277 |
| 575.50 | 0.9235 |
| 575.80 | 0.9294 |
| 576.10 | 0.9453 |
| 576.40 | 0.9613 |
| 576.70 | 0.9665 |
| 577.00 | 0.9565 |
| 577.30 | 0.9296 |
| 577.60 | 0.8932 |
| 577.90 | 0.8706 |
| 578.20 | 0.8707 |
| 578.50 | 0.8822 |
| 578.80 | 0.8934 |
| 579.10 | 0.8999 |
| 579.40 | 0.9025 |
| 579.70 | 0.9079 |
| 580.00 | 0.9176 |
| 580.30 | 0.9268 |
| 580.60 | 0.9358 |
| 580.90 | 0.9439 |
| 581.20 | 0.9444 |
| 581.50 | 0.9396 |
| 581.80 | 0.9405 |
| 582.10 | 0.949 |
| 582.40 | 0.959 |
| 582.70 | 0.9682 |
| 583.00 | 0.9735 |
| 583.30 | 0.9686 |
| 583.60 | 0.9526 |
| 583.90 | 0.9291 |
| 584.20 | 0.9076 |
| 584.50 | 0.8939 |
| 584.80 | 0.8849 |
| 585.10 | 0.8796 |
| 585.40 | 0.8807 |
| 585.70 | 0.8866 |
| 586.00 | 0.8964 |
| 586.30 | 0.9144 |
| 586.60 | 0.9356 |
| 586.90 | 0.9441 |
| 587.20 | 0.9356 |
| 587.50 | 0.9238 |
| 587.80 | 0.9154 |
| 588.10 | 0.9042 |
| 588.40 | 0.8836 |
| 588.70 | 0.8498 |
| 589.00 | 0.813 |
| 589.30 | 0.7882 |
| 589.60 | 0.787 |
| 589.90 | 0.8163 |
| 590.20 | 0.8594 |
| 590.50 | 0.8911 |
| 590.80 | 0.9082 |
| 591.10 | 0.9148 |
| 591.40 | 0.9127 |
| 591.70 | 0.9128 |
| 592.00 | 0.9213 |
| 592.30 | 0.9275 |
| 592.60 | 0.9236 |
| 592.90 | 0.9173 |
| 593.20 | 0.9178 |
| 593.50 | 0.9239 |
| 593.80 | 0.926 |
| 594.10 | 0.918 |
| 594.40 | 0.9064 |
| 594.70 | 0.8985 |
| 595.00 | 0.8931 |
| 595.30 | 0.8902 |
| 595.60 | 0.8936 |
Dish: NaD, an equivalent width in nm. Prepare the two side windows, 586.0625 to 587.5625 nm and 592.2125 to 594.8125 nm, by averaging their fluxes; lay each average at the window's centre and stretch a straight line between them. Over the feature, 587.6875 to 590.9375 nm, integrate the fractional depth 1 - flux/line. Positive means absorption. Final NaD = 0.25 nm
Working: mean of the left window 0.929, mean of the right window 0.918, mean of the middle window 0.855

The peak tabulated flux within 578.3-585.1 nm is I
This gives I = 0.9735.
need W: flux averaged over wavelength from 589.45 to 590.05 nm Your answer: 0.802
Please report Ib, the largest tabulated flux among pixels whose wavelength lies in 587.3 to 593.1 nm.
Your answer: 0.9275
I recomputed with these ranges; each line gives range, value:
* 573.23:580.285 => 0.9665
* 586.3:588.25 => 0.9441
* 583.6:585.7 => 0.9526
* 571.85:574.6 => 0.9523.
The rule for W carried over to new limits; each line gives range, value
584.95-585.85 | 0.882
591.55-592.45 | 0.921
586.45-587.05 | 0.94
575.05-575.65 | 0.926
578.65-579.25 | 0.897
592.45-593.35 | 0.92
